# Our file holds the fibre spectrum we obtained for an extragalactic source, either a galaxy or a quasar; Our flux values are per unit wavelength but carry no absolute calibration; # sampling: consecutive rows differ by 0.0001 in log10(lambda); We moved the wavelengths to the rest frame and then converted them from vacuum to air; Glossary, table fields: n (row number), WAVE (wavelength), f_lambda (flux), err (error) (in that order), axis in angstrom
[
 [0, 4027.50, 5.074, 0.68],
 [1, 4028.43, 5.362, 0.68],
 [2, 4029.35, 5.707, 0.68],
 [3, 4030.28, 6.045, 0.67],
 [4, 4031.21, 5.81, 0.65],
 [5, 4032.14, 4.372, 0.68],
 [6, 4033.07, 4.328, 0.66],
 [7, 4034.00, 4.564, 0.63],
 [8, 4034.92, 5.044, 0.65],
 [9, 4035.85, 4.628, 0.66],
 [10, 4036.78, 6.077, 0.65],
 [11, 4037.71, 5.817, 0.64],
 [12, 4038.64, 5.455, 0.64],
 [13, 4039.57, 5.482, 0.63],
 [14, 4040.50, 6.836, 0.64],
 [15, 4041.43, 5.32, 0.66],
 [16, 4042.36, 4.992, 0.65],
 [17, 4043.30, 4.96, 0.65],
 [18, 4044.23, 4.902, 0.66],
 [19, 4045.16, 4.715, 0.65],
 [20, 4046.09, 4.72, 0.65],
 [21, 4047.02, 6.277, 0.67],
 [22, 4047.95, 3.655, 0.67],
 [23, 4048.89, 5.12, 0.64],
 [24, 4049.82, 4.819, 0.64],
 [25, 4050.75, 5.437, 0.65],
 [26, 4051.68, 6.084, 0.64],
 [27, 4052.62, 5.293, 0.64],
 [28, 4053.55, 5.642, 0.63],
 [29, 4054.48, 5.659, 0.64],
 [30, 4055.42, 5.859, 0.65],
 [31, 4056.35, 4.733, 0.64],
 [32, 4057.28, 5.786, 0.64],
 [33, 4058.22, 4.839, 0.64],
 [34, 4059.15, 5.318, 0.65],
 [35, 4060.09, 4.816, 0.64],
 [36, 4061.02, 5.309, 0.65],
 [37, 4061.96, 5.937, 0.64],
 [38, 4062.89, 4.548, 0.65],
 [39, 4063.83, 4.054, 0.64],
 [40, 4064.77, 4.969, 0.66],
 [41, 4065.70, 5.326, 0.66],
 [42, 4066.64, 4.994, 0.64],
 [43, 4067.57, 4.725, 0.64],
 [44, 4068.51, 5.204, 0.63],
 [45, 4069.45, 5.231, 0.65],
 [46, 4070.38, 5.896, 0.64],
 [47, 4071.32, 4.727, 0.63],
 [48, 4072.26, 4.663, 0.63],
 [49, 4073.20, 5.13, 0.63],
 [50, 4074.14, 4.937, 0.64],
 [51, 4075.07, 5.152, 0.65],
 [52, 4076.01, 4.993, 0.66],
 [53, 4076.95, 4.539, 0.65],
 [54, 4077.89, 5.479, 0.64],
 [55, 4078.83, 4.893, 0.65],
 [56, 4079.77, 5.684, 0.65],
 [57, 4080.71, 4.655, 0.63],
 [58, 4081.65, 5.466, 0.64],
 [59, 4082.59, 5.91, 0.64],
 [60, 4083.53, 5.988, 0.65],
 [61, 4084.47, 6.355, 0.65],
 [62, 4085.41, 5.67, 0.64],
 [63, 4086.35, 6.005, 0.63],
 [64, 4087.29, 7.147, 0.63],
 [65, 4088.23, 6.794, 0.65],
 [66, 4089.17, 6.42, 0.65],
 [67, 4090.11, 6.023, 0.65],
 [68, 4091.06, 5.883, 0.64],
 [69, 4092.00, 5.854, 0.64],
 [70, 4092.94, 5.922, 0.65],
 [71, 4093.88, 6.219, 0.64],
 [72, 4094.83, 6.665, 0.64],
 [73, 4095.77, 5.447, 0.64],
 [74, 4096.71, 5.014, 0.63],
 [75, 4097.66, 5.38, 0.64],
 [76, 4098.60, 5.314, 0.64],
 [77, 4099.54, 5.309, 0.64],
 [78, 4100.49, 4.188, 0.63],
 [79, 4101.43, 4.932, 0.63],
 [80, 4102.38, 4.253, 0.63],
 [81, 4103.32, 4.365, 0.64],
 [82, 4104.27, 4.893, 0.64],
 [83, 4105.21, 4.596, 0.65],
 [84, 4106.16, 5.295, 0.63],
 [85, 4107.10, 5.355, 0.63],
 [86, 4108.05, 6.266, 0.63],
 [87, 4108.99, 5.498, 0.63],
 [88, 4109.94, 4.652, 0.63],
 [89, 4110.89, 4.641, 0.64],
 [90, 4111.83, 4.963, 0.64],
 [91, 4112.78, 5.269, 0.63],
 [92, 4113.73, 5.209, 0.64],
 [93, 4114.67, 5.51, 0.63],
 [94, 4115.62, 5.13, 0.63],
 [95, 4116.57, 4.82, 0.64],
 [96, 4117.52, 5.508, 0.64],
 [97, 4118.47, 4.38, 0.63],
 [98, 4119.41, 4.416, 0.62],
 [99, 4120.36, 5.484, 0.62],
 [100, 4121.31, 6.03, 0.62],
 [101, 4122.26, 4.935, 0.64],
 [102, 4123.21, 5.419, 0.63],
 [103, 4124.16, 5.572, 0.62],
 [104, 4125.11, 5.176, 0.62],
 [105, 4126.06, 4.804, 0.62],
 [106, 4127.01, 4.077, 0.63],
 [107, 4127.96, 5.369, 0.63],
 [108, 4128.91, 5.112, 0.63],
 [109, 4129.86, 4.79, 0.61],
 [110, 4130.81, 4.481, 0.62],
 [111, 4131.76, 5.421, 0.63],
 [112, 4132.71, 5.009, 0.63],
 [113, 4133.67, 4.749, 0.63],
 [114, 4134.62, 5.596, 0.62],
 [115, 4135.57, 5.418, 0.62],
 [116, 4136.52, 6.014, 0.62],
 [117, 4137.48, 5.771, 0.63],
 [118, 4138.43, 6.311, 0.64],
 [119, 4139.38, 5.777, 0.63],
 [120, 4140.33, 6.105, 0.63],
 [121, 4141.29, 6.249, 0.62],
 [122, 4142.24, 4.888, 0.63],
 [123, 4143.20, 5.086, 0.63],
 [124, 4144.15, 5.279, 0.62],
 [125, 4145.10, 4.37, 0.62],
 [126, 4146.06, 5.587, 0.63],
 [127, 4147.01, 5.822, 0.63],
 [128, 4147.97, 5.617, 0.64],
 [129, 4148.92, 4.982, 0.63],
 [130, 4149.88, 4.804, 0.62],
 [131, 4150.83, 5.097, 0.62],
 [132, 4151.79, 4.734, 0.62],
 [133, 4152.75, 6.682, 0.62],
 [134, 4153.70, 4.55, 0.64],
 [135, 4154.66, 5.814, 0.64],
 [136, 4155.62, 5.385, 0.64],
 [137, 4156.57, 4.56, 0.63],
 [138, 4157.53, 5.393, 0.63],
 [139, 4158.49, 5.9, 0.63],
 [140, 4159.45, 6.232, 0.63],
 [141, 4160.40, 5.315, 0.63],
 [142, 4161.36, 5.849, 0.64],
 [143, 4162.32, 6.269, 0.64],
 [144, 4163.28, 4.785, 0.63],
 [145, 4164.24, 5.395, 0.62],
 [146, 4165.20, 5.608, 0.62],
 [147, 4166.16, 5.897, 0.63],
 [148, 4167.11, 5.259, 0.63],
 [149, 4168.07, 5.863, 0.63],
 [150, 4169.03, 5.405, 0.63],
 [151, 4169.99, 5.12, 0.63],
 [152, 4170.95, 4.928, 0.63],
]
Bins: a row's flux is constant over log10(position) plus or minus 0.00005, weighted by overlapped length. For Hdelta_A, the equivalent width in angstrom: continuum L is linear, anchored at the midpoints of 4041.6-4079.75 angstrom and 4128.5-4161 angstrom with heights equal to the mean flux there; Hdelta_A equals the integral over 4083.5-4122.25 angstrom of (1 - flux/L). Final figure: -1.3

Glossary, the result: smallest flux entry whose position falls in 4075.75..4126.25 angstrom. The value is 4.188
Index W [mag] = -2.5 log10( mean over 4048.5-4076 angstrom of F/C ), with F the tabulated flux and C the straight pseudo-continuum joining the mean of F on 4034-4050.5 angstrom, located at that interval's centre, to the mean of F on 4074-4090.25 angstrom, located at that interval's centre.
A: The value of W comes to 0.054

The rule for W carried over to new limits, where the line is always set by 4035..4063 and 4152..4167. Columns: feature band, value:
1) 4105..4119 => 0.06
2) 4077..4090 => -0.09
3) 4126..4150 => 0.04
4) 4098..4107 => 0.13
